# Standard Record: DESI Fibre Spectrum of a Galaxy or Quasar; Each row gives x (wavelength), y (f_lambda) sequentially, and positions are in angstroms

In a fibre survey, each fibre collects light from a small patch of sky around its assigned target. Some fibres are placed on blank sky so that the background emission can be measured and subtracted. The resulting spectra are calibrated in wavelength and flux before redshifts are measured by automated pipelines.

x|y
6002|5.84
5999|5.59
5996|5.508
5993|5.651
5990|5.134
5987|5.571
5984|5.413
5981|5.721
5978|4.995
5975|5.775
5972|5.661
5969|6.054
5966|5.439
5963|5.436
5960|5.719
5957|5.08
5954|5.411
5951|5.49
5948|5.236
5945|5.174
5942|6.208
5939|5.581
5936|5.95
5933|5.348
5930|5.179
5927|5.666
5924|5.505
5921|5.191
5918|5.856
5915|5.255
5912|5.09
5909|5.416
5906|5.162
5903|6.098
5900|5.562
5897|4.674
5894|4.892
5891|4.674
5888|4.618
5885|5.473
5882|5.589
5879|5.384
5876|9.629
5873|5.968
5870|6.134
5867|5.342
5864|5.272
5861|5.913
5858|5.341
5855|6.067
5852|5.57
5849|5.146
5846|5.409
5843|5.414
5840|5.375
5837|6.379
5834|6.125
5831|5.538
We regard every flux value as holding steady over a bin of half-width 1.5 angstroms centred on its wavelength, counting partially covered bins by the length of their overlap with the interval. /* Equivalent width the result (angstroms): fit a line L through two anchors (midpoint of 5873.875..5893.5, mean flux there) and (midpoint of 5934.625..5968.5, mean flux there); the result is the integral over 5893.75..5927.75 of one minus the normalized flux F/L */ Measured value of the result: 2.1 angstroms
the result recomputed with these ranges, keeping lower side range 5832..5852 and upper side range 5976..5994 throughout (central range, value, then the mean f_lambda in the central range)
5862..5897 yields -0.66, 5.68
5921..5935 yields 0.22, 5.42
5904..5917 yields 0.57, 5.29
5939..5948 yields -0.19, 5.6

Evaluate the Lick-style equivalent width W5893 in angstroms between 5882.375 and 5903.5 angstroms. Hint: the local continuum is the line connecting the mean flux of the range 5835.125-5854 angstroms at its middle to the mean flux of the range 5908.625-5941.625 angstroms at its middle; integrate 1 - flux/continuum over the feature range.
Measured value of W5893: 1.5 angstroms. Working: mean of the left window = 5.57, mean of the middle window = 5.12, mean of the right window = 5.48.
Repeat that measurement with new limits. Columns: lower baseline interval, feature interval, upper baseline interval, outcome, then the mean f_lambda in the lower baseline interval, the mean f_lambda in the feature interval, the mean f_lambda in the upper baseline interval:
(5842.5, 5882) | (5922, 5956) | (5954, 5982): 0.7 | 5.89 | 5.51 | 5.53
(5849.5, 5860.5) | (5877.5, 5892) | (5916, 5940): 1.1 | 5.64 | 5.16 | 5.53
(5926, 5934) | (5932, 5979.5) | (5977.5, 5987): -1.1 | 5.38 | 5.54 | 5.45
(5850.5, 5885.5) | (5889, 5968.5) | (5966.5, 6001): 4.9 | 5.99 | 5.4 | 5.55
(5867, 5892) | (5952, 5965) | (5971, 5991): 0.4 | 5.92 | 5.42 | 5.47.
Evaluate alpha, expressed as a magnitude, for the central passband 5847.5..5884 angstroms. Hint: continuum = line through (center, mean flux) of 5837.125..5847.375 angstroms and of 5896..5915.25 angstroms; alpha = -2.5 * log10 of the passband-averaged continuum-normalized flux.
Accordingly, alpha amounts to -0.092 mag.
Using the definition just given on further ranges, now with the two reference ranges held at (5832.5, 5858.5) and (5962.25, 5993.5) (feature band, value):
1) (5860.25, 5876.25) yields -0.09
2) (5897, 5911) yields 0.03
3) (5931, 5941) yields -0.01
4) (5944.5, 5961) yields 0.04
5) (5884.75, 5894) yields 0.16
